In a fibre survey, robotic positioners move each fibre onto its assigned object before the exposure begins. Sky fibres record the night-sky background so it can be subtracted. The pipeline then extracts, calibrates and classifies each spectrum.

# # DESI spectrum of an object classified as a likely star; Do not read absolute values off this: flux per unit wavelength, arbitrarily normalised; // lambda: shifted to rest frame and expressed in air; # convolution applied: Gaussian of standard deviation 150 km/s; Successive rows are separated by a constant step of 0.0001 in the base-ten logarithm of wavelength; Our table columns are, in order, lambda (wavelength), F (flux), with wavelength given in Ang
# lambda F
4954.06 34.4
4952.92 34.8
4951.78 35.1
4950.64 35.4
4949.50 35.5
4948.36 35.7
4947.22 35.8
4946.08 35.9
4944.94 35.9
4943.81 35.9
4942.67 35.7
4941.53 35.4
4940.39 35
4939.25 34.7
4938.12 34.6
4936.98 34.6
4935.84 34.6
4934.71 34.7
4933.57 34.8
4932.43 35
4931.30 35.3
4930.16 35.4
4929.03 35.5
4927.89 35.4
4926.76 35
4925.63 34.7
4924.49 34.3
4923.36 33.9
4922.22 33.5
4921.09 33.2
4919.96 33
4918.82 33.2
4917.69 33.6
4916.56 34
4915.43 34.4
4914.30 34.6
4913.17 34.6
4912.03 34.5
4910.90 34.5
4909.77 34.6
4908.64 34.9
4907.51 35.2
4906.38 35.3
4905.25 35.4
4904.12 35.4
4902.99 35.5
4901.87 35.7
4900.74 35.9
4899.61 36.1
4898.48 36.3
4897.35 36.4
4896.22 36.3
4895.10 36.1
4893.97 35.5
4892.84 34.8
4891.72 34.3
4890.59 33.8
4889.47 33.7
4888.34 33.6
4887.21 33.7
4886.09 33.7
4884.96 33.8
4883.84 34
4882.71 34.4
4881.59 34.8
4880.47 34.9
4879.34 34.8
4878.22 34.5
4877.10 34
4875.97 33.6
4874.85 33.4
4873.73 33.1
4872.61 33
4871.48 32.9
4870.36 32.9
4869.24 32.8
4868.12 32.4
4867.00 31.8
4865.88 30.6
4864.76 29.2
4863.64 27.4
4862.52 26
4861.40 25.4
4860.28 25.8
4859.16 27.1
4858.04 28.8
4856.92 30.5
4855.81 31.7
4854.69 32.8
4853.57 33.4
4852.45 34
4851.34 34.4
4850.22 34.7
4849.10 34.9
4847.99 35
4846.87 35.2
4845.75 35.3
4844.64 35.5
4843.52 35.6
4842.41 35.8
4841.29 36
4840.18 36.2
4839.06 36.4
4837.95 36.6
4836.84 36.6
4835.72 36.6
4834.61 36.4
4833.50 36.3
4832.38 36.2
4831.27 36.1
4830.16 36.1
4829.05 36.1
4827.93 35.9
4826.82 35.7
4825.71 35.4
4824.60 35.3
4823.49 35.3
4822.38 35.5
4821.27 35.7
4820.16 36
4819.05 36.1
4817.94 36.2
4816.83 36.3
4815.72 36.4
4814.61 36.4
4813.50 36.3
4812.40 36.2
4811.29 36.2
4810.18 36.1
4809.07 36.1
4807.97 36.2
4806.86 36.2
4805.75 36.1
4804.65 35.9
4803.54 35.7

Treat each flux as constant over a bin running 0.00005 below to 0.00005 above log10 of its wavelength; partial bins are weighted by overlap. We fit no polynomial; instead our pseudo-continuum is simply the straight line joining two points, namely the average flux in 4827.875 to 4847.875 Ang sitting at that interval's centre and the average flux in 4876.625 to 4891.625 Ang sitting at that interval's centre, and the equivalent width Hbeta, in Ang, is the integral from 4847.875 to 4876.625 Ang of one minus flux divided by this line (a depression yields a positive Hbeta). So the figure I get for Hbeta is 3.0 Ang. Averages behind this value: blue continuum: 36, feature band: 31.4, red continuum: 34.1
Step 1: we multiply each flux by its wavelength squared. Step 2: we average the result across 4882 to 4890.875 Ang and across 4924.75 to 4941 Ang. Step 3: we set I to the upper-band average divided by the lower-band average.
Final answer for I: 1.05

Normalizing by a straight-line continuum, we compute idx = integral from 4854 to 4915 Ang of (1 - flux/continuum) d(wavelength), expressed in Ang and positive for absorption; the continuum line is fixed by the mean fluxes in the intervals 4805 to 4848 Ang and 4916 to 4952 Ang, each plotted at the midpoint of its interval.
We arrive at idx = 3.6 Ang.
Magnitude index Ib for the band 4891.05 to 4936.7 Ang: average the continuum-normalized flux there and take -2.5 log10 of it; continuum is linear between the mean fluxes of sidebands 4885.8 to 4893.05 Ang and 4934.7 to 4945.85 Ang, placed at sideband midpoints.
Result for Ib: -0.01 mag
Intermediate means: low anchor 33.9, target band 34.9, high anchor 35.2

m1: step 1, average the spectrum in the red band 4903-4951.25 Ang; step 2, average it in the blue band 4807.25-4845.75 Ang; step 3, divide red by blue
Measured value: 1.0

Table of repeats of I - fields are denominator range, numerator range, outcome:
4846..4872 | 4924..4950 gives 1.16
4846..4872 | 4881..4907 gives 1.13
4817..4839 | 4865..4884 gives 0.94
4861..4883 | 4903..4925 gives 1.09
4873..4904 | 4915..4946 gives 1.02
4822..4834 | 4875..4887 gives 0.98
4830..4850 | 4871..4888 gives 0.96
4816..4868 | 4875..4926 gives 1.05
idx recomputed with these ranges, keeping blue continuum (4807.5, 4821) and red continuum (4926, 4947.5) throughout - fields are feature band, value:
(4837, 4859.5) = 1.1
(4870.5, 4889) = 0.9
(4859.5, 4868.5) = 1.8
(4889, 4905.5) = 0.1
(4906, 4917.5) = 0.3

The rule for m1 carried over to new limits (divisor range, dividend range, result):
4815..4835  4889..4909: 0.98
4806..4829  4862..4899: 0.93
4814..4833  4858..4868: 0.78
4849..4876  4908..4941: 1.11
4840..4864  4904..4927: 1.06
